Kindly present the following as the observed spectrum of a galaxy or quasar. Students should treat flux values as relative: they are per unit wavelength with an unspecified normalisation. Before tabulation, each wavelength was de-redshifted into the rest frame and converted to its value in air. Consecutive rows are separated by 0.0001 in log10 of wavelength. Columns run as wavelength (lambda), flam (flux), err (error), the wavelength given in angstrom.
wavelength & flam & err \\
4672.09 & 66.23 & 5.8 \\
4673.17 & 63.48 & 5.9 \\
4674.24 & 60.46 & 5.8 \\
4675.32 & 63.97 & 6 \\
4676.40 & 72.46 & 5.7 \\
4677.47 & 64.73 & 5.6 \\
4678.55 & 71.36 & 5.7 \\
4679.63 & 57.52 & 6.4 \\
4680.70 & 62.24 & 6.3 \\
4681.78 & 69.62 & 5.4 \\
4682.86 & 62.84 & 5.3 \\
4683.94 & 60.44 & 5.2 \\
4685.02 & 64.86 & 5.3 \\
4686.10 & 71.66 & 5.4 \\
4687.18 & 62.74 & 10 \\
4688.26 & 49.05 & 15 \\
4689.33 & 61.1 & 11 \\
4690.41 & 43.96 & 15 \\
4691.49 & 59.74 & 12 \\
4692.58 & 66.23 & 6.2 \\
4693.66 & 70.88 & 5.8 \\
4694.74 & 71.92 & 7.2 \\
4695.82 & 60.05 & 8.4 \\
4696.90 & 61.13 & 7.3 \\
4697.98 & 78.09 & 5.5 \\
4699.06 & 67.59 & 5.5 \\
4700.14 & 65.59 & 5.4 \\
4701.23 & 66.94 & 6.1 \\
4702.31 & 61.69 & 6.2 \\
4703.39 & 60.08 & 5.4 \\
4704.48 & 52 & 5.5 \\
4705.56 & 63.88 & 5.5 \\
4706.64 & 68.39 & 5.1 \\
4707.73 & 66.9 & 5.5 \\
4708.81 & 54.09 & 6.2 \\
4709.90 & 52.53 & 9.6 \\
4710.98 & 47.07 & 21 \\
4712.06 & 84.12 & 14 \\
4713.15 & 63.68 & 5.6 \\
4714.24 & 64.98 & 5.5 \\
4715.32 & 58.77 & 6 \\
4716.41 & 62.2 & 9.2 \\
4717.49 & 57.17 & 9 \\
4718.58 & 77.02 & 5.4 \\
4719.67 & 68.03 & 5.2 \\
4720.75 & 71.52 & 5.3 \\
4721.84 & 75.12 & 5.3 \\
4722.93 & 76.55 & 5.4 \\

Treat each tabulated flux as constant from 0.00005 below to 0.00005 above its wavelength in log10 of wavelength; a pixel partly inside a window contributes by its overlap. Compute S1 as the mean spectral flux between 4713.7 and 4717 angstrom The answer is 62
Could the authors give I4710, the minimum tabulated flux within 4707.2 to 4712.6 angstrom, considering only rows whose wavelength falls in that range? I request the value 47.07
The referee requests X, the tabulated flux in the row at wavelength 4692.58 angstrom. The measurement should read 66.23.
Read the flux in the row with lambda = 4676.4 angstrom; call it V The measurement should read 72.46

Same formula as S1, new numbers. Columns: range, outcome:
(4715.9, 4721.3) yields 67.3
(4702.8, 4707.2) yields 61.1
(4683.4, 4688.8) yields 61.8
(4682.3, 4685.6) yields 62.7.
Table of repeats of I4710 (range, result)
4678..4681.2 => 57.52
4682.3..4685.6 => 60.44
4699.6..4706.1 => 52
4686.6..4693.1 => 43.96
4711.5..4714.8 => 63.68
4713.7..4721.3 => 57.17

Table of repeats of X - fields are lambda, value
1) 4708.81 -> 54.09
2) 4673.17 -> 63.48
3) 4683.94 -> 60.44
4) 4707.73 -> 66.9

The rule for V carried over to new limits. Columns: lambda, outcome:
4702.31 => 61.69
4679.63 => 57.52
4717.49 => 57.17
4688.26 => 49.05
